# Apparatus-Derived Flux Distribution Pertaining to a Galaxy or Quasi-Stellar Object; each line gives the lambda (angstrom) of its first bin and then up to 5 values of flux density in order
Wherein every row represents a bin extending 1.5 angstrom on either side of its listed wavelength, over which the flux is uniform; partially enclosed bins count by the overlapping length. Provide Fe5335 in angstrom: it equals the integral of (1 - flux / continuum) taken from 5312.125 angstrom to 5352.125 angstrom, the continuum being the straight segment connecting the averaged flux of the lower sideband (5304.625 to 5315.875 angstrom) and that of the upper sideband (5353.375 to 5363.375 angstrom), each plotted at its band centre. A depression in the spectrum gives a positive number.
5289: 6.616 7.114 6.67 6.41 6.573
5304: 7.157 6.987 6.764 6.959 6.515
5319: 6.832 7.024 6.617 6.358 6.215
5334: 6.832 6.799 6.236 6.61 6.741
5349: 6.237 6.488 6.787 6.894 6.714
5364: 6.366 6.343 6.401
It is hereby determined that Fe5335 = 1.3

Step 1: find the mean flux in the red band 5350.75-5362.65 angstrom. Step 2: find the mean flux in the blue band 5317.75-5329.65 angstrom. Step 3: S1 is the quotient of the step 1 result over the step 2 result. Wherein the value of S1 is 1.00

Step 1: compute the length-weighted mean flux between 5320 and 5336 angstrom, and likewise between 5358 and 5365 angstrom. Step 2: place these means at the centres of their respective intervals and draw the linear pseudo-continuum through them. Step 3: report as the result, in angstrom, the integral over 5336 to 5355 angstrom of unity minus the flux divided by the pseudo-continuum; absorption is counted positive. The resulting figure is 0.3 angstrom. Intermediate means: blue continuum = 6.62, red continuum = 6.63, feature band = 6.53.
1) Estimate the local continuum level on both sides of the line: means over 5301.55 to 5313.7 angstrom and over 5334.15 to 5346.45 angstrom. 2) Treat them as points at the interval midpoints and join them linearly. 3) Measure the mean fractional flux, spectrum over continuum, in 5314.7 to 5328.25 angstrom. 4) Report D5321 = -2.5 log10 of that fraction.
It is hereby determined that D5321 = 0.016 mag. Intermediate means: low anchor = 6.94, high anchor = 6.61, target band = 6.7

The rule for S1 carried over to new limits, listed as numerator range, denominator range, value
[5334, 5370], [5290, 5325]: 0.97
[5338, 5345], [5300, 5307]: 0.94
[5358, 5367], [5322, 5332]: 1.01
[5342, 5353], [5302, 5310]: 0.93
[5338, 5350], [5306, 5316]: 0.95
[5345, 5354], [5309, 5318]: 0.96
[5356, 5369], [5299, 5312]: 0.96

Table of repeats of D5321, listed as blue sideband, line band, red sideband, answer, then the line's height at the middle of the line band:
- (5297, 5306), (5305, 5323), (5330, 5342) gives -0.03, 6.67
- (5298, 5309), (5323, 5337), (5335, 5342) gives 0.01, 6.62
